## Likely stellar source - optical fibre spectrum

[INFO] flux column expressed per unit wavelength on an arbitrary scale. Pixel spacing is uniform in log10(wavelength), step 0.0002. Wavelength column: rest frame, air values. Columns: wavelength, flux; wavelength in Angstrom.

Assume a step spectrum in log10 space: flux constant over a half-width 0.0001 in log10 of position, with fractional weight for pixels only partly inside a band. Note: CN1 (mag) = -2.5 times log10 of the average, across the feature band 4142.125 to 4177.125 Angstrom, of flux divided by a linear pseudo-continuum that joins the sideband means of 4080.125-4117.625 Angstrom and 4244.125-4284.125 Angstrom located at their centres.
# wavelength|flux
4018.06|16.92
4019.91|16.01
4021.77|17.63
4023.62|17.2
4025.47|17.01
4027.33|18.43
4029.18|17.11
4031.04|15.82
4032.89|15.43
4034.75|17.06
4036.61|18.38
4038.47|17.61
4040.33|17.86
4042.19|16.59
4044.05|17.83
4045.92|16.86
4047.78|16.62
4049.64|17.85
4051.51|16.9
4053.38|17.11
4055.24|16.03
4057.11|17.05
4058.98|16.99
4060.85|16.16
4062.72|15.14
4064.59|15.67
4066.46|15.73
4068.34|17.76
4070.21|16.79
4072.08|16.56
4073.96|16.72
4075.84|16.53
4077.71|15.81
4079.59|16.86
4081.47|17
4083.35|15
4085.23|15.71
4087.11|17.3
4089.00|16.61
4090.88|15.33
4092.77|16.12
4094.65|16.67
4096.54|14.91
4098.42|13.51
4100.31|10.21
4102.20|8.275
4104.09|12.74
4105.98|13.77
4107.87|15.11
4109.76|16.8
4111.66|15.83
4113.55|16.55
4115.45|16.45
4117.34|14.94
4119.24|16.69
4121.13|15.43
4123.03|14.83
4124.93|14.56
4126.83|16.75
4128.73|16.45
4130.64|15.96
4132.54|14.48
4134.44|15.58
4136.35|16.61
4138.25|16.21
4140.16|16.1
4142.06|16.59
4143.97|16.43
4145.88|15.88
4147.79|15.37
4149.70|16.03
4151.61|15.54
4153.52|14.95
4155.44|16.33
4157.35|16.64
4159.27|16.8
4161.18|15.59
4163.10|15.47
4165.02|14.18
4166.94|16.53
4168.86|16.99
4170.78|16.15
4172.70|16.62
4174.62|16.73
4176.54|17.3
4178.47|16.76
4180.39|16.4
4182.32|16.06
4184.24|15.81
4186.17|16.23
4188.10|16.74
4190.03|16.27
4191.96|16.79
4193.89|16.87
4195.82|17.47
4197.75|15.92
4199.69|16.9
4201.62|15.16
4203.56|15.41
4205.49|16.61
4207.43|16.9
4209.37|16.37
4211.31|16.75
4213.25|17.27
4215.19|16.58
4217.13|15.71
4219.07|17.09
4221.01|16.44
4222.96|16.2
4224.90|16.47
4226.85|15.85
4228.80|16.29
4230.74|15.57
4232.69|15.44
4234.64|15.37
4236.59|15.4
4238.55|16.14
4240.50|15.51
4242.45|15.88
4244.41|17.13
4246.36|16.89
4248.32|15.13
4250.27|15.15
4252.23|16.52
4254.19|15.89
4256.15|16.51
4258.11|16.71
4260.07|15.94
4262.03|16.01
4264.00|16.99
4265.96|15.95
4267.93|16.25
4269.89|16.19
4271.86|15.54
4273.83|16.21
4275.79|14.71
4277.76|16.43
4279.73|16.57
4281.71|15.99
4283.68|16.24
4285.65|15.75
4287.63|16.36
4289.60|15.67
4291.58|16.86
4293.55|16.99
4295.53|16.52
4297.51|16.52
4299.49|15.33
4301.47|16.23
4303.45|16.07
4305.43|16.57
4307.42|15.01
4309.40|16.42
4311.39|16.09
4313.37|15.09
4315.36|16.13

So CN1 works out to -0.05 mag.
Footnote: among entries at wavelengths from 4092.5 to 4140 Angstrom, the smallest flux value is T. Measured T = 8.275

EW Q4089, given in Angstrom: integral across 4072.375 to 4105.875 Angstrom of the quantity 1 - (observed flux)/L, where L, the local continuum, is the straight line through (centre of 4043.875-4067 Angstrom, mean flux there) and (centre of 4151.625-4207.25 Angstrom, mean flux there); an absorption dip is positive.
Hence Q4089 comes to 3.0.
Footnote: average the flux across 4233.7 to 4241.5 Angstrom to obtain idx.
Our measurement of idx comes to 15.6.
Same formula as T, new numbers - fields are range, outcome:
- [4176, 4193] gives 15.81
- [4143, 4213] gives 14.18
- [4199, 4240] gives 15.16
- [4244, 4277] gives 14.71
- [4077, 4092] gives 15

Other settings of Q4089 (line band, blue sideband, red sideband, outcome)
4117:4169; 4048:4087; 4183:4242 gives 1.6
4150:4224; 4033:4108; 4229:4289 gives -1.5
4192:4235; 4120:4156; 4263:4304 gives -0.9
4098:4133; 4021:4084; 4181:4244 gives 3.9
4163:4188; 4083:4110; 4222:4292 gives -1.7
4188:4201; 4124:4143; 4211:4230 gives -0.3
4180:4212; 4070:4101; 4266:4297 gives -0.8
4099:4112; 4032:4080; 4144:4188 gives 2.6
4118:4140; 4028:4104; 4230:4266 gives 0.4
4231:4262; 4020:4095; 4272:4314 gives 0.4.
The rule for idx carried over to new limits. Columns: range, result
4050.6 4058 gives 16.8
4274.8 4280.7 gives 15.9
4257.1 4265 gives 16.4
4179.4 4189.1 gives 16.3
